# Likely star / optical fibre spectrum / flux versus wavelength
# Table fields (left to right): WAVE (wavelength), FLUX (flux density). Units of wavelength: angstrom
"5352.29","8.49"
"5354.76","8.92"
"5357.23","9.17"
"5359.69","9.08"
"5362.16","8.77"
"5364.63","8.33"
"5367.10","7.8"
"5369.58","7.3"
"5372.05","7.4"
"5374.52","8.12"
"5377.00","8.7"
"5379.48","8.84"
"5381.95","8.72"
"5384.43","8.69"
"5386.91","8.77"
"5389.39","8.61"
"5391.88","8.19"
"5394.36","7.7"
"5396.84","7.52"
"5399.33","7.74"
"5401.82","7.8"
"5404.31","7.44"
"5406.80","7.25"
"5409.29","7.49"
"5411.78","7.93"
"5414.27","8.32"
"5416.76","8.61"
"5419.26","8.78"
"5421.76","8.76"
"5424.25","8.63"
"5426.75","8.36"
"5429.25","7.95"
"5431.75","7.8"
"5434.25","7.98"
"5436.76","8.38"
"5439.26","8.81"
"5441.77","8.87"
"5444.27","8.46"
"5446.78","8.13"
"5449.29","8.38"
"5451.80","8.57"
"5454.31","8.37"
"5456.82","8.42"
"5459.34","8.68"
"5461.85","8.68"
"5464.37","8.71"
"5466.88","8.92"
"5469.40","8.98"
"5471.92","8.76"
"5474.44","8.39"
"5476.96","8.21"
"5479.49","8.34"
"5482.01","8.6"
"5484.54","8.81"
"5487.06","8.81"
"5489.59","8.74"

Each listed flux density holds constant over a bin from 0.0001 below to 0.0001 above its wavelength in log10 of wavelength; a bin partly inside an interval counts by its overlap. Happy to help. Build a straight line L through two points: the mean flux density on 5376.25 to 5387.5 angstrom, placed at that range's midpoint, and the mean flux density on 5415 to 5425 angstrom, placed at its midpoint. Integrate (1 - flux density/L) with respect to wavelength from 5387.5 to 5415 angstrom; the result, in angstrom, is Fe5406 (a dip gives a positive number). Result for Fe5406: 2.79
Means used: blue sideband 8.75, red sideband 8.68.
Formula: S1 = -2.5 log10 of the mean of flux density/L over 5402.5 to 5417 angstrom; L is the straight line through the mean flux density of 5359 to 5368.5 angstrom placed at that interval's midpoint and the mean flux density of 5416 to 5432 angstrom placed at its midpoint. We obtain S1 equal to 0.09 mag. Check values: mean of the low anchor 8.43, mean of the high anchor 8.44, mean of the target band 7.79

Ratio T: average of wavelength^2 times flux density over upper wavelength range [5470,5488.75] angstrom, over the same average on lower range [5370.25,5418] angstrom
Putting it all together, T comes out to 1.1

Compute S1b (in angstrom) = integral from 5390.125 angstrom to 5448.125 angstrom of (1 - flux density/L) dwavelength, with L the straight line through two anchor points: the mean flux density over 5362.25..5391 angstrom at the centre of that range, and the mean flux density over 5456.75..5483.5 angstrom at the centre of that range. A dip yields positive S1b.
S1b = 2.2 angstrom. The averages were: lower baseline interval 8.31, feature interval 8.13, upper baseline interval 8.62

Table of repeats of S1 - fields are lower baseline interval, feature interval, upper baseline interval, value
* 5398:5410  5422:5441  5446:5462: -0.04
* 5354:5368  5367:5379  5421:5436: 0.09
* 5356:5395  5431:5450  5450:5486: 0.02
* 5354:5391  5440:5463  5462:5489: 0.01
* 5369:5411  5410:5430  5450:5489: -0.02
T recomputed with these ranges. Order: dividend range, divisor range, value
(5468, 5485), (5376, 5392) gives 1.02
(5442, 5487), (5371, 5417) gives 1.09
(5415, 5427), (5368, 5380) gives 1.10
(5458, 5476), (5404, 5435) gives 1.09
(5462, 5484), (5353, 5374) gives 1.08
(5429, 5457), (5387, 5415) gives 1.08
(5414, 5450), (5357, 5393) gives 1.02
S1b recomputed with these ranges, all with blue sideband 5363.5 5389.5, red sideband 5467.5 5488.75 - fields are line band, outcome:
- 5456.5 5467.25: -0.1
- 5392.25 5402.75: 0.8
